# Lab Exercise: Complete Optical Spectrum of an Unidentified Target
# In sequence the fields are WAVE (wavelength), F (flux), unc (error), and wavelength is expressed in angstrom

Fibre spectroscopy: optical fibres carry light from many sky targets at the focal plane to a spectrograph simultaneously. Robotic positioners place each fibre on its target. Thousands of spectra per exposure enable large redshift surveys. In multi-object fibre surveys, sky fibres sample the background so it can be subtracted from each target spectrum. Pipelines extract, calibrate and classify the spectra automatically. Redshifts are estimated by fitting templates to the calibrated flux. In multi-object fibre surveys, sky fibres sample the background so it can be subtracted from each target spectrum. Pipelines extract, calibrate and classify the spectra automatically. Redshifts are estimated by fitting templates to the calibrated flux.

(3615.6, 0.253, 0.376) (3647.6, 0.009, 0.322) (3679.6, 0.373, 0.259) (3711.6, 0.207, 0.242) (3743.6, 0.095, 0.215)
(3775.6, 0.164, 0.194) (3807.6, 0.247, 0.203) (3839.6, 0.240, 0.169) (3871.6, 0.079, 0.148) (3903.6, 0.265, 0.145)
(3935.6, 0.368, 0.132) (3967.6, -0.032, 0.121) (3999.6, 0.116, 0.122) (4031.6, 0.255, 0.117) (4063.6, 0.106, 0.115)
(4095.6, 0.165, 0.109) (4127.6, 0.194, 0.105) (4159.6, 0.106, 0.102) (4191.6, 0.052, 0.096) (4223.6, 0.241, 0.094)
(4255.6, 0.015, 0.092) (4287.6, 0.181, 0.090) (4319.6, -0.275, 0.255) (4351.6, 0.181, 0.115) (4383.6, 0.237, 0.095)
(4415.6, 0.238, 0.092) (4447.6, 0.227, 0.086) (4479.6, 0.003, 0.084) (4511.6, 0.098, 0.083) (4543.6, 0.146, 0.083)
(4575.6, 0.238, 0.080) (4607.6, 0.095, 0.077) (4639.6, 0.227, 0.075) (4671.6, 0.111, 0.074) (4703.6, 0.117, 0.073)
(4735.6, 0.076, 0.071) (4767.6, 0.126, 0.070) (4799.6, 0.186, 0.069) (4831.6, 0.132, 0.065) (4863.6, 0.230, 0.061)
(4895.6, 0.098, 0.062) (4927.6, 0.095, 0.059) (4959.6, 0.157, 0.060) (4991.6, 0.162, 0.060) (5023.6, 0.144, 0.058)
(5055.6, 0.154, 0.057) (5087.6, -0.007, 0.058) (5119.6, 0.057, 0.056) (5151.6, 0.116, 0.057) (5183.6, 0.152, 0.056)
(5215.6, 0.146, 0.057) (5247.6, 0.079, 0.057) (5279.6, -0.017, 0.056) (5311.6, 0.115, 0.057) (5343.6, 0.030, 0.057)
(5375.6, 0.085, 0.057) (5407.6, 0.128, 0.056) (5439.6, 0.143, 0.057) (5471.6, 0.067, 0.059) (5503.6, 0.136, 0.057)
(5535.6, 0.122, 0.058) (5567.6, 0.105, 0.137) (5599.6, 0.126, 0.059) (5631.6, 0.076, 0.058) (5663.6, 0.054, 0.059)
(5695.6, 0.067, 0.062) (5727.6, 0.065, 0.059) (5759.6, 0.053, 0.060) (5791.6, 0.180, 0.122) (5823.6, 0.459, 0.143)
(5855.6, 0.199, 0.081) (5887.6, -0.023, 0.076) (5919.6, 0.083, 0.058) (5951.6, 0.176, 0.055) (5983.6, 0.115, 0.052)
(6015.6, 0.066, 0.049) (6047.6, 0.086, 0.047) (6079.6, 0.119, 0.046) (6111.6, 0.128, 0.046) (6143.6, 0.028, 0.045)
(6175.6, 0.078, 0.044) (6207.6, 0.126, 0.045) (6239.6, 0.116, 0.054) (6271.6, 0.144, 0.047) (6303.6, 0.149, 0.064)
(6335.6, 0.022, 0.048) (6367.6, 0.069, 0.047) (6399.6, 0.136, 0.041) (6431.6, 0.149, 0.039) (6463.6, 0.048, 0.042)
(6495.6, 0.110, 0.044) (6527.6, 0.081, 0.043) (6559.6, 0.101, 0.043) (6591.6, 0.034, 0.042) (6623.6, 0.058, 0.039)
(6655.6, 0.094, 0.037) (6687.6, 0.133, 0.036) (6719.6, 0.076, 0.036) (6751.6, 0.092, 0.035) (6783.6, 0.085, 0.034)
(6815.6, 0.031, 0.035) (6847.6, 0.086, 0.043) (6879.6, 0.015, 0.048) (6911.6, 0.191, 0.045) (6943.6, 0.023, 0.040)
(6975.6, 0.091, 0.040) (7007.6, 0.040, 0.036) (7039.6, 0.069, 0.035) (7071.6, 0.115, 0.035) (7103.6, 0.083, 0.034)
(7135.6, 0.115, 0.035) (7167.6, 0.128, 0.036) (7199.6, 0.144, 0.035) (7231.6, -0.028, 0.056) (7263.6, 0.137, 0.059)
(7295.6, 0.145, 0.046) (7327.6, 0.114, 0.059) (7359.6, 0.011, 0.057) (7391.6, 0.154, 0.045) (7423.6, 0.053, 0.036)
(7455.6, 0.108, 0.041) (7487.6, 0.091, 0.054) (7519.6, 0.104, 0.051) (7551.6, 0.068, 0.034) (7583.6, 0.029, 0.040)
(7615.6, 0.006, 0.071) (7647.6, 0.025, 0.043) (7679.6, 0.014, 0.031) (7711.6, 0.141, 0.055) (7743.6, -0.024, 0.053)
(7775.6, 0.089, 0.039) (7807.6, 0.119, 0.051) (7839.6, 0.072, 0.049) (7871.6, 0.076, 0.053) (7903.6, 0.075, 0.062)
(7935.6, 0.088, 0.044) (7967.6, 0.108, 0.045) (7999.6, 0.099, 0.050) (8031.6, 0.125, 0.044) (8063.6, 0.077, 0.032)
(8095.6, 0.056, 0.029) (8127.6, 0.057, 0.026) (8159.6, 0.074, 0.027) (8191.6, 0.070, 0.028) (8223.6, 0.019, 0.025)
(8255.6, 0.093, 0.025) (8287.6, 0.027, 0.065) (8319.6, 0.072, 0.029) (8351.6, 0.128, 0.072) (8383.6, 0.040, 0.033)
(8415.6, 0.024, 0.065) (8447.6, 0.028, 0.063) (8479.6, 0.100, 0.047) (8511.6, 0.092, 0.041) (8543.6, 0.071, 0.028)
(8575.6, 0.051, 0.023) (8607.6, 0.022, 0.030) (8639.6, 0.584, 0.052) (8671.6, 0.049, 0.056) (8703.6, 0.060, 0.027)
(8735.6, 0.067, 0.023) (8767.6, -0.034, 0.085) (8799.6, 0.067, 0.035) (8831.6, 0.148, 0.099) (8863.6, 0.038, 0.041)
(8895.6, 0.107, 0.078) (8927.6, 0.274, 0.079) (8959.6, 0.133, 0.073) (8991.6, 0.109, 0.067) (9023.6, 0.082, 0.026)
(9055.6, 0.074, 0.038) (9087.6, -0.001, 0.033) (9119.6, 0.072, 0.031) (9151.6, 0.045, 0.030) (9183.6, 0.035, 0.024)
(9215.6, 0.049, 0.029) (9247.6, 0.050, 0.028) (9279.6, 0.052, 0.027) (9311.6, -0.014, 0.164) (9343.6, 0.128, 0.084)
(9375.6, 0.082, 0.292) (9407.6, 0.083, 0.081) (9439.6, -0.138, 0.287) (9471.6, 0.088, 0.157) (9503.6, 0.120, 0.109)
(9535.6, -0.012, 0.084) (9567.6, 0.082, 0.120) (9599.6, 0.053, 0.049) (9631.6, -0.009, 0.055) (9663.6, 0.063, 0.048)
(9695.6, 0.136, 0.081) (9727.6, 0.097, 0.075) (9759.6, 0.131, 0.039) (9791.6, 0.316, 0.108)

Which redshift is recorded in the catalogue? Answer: 1.316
